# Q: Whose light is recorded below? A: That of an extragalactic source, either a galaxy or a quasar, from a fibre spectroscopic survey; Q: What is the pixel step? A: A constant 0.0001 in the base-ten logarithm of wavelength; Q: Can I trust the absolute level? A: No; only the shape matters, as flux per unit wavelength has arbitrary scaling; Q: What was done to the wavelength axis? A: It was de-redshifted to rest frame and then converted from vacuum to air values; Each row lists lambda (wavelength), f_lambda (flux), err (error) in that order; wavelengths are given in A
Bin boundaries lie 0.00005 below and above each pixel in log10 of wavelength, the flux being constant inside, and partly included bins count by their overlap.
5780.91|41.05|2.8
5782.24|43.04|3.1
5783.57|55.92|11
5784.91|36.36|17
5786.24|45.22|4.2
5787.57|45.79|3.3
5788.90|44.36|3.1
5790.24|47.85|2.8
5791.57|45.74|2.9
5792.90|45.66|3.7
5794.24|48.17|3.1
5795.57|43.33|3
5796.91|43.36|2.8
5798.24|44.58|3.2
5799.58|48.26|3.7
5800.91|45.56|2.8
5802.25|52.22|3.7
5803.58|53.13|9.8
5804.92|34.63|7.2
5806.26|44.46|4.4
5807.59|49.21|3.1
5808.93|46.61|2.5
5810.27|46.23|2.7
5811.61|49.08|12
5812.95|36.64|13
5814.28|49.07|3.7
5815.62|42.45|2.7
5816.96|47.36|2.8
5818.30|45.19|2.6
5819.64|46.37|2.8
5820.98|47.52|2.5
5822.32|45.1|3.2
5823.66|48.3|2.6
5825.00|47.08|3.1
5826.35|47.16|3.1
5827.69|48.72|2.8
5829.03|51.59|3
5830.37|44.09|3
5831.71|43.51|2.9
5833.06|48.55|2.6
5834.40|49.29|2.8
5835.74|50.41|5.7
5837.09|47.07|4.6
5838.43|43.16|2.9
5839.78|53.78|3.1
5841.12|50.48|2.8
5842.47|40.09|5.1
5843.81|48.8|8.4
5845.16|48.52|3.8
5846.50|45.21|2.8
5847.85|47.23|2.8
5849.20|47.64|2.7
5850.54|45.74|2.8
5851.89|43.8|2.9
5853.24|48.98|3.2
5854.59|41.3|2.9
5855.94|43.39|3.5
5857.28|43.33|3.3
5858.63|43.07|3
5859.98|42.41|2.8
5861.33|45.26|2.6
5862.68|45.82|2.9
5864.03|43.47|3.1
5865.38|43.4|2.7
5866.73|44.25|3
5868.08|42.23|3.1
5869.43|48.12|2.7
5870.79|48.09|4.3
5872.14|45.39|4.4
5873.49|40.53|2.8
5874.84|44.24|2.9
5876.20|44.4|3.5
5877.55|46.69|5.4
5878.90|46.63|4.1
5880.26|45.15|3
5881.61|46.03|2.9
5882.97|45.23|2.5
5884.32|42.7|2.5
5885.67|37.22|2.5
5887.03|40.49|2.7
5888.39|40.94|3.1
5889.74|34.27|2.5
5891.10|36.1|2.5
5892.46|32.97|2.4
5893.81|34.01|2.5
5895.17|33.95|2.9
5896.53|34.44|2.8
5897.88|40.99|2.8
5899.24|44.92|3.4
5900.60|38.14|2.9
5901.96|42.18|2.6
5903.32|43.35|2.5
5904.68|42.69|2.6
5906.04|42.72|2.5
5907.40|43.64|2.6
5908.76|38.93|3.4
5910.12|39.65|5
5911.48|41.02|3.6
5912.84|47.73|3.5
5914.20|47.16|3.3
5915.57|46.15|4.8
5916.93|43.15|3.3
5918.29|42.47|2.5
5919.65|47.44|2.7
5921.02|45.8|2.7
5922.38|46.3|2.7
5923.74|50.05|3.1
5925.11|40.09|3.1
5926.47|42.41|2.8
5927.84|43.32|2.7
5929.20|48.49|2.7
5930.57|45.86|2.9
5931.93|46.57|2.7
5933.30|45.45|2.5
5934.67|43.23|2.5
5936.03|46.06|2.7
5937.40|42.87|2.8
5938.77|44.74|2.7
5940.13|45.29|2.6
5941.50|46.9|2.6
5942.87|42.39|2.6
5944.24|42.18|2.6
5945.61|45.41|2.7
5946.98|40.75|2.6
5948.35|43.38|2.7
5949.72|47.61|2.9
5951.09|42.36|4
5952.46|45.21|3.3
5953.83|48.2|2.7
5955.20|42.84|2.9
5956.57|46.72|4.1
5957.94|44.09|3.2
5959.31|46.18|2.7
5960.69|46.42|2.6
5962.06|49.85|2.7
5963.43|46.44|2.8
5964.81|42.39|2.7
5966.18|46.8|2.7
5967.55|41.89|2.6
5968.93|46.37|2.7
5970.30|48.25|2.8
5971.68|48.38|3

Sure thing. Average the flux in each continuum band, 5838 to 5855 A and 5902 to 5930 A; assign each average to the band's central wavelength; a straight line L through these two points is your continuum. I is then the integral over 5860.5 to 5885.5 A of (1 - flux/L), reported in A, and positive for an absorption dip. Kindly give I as 0.5 A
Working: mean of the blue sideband 46.6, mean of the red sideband 44.1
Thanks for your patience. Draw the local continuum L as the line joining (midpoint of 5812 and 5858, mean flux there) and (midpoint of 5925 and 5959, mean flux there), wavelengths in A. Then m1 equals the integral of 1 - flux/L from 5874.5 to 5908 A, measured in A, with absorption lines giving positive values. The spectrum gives 3.3 A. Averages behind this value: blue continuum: 46.4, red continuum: 44.6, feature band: 40.9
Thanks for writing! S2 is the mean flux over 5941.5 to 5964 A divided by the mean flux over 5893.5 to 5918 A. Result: 1.1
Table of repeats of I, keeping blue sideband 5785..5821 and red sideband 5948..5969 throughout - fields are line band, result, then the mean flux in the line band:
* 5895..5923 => 1.7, 42.7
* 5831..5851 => -0.7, 47.3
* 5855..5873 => 0.5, 44.4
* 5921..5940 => 0.2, 45.1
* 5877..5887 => 0.3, 44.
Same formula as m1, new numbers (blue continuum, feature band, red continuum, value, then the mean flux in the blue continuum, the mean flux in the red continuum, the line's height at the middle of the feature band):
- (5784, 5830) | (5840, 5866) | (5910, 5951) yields 0.1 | 46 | 44.7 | 45.5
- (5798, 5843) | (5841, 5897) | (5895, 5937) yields 2.5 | 46.7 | 43.5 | 45.1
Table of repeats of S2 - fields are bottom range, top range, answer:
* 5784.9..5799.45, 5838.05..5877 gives 1.00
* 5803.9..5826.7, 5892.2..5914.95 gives 0.89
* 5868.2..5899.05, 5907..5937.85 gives 1.08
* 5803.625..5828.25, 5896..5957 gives 0.96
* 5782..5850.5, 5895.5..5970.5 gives 0.95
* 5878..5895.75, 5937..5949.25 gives 1.10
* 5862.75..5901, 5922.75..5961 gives 1.07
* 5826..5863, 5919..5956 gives 0.97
